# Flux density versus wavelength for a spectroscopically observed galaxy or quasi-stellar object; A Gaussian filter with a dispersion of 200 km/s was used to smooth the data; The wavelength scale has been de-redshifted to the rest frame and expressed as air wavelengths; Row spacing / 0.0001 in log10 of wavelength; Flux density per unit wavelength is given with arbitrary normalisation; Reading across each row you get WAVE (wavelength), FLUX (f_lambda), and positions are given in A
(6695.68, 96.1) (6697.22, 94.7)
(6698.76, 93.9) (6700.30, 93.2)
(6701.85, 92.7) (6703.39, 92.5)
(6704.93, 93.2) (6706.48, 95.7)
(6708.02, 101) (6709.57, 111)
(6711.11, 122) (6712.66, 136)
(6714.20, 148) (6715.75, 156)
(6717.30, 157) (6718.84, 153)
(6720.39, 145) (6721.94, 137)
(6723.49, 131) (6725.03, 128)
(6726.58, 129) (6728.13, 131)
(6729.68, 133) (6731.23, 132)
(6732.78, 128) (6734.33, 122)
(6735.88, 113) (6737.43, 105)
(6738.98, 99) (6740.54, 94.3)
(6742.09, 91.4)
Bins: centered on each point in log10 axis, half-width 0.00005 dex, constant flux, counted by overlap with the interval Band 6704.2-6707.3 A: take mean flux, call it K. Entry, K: 94.5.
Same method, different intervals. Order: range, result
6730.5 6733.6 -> 130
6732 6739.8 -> 113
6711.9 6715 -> 142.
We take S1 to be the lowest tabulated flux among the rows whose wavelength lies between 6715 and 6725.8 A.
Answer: 128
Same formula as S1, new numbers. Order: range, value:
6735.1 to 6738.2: 105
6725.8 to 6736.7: 113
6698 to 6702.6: 92.7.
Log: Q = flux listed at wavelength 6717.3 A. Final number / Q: 157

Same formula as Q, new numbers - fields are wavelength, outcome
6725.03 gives 128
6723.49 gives 131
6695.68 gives 96.1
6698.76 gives 93.9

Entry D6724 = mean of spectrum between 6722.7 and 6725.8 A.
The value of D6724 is 130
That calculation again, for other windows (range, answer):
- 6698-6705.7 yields 93.1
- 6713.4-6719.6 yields 154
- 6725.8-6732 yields 131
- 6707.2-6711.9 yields 111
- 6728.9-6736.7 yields 126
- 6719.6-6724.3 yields 138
